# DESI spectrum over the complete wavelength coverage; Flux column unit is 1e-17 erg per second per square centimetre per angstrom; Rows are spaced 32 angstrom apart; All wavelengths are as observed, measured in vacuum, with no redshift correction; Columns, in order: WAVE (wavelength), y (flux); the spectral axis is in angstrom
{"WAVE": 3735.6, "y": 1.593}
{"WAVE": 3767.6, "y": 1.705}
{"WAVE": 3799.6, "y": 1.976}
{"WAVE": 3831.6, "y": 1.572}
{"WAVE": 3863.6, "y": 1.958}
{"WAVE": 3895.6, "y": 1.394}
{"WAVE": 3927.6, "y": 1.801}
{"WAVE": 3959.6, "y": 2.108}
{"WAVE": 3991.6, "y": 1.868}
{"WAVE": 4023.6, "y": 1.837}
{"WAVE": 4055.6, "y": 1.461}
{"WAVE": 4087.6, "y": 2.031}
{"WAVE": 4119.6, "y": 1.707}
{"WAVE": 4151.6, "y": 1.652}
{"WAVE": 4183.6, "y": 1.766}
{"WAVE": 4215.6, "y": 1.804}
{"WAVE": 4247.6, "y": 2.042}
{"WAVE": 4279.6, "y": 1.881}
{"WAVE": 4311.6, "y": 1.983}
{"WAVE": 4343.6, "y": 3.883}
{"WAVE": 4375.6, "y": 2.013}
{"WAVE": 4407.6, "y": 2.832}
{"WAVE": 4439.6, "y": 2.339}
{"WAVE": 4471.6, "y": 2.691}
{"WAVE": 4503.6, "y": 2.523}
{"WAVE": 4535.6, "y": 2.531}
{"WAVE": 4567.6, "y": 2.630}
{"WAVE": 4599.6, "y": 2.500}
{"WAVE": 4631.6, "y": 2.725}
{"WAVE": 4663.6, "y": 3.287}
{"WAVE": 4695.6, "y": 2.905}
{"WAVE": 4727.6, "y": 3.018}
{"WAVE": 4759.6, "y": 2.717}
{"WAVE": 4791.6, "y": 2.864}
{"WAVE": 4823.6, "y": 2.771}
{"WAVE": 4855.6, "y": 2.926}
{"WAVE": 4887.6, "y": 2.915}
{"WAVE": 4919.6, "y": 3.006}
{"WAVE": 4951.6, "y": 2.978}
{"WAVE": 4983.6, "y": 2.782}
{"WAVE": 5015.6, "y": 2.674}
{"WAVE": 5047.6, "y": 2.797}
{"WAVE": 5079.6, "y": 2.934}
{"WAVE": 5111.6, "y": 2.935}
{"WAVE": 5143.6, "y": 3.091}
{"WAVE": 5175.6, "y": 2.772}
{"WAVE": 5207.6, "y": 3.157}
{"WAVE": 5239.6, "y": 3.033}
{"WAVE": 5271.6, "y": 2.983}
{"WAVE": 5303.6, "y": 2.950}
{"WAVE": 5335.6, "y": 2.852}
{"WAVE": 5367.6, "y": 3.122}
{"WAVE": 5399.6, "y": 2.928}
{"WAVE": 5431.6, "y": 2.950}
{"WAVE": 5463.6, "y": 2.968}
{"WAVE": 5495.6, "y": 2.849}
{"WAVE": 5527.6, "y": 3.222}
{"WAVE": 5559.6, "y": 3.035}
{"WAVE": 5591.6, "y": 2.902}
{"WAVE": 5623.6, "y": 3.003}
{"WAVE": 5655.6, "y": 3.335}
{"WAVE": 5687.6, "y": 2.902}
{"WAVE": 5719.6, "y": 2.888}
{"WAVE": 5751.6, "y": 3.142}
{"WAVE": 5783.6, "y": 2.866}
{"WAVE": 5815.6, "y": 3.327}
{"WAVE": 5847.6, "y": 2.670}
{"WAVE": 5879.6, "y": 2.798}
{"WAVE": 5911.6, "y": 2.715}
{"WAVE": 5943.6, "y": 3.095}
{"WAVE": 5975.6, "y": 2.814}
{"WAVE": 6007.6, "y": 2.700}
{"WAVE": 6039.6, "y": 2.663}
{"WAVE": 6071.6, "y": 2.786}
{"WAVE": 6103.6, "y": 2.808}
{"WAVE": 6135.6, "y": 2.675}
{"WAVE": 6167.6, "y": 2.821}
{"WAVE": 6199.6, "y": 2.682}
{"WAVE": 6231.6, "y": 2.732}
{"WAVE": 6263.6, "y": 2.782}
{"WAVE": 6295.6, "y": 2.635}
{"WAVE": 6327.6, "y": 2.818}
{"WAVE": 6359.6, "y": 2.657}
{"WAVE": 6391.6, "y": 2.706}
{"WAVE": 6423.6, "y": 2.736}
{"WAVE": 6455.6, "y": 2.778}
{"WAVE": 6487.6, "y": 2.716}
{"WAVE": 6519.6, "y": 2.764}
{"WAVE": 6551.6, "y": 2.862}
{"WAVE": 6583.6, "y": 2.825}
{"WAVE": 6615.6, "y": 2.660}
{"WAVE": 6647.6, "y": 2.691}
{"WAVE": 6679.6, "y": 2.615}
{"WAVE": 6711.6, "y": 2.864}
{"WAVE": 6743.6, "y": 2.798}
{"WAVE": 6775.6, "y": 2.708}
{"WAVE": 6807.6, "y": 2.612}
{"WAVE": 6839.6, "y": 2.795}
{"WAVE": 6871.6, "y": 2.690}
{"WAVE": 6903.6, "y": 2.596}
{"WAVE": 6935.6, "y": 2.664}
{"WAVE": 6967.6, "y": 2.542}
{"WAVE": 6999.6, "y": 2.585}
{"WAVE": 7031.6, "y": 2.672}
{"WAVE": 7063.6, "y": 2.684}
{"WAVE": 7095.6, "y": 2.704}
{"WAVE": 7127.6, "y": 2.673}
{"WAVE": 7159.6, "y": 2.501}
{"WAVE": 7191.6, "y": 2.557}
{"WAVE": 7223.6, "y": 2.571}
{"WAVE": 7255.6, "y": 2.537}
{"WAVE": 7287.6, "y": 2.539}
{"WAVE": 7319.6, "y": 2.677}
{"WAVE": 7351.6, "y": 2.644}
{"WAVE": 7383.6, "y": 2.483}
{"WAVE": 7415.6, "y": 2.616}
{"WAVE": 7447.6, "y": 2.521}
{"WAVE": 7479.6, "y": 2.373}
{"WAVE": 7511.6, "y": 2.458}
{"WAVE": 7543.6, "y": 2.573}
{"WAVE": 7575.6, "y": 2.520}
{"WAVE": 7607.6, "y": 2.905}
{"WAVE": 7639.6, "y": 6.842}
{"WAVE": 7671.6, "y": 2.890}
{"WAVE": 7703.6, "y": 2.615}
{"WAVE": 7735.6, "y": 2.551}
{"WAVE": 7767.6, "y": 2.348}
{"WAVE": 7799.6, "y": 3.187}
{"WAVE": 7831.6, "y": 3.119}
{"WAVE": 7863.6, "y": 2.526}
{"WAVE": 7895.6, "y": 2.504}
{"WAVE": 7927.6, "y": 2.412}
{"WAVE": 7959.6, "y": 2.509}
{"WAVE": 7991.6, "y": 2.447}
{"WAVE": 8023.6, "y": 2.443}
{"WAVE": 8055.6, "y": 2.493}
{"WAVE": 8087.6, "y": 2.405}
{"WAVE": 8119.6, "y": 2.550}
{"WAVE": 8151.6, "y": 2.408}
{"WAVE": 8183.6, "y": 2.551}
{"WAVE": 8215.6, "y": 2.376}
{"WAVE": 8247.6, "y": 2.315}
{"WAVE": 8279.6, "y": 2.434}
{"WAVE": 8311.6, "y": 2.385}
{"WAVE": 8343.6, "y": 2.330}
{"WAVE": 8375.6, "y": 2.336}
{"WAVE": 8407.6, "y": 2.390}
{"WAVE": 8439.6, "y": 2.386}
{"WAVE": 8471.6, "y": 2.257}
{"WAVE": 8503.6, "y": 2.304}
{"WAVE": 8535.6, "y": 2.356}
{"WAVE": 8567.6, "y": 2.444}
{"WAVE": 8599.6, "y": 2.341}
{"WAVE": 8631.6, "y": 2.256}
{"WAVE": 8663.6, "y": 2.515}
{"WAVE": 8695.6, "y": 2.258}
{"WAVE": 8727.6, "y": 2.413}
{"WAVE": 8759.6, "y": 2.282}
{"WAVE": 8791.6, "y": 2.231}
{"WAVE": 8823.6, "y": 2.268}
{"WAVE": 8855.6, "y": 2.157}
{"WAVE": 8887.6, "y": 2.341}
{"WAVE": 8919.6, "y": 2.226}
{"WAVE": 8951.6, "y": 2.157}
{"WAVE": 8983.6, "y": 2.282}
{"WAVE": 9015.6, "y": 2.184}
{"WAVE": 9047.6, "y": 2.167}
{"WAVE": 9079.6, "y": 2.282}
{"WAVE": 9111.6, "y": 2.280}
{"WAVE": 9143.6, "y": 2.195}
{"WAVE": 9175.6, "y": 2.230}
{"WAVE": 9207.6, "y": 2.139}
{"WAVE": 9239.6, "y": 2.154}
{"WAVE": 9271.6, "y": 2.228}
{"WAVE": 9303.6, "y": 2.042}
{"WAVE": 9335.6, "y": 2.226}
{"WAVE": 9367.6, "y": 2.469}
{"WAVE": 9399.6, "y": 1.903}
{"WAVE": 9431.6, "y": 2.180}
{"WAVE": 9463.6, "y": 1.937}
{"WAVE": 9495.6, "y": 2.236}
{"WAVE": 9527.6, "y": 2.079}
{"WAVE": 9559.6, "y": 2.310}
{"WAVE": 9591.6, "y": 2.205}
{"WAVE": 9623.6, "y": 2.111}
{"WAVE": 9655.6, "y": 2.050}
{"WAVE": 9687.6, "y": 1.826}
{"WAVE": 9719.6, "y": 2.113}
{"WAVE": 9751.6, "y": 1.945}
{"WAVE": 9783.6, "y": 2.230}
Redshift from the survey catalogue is 0.162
